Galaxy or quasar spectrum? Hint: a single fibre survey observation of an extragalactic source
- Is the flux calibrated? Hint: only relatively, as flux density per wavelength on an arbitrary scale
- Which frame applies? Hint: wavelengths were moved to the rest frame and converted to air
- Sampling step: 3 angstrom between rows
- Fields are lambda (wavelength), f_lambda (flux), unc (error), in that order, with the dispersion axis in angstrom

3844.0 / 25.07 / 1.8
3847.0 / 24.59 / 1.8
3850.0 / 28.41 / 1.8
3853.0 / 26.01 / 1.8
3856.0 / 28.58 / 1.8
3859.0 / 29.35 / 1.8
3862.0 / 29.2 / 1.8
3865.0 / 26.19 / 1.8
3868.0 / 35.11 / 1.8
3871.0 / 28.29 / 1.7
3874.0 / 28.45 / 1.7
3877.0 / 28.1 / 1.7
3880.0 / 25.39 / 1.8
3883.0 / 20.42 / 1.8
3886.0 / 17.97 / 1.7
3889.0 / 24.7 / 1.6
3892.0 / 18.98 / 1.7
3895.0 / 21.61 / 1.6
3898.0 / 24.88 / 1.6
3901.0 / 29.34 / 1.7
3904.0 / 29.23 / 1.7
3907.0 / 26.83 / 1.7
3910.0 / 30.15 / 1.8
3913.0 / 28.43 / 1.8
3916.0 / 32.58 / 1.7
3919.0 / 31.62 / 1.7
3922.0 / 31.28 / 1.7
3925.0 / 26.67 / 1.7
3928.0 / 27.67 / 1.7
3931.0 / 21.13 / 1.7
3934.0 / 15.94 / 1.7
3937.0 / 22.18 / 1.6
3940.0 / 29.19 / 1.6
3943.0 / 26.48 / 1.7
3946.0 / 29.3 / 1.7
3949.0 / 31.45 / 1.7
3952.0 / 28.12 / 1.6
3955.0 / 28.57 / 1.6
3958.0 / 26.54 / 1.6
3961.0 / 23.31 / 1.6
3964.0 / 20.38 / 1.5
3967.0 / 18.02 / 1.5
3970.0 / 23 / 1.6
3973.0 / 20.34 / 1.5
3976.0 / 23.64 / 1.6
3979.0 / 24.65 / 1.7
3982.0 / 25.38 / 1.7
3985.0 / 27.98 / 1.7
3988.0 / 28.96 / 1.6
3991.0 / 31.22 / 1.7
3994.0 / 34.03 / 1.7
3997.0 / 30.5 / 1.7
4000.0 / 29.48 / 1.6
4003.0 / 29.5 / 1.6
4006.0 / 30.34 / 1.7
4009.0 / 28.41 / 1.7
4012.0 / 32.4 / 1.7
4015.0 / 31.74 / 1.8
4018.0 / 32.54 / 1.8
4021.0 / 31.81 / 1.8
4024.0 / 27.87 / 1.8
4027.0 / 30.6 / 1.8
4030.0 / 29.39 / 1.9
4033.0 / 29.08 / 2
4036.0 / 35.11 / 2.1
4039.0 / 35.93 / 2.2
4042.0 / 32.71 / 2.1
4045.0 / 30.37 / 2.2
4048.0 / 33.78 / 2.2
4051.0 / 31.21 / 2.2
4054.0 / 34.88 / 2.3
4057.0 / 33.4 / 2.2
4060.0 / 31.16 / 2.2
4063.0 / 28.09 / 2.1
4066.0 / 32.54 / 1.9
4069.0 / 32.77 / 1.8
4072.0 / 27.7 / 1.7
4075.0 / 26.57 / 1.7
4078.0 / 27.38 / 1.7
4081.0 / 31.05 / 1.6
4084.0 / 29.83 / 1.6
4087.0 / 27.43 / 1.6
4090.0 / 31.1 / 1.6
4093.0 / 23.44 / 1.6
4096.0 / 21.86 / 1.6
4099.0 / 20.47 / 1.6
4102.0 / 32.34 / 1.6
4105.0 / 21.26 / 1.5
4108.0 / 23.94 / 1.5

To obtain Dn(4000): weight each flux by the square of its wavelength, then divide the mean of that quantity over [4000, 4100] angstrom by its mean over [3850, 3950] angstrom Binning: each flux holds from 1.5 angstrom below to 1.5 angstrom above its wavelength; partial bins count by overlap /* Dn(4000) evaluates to 1.2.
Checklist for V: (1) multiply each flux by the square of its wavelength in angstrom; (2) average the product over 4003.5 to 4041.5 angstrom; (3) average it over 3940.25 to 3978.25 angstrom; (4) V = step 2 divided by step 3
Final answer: 1.3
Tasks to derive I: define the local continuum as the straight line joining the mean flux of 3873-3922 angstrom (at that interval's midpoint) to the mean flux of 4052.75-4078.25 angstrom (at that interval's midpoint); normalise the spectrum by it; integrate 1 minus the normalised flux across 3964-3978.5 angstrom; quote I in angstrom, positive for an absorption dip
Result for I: 3.5 angstrom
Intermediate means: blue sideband 26.3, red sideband 30.6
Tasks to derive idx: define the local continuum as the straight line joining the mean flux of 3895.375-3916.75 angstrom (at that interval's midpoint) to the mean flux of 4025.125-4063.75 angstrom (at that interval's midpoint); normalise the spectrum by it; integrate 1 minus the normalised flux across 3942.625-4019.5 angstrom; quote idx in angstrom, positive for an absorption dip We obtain 7.00 angstrom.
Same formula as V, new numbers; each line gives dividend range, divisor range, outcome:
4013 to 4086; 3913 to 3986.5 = 1.27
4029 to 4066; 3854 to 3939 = 1.31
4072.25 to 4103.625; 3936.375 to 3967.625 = 1.11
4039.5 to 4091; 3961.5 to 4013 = 1.19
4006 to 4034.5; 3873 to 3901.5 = 1.37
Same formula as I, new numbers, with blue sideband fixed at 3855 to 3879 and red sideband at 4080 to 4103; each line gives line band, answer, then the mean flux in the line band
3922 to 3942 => 2.85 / 24.4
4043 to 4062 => -3.47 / 32.4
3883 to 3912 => 4.14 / 24.7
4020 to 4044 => -3.47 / 31.5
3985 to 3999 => -1.43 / 30.8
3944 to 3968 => 2.02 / 25.9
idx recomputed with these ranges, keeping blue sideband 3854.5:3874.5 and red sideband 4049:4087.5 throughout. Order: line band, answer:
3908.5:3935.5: 2.16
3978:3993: 1.02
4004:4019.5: -0.47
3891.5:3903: 2.02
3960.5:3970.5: 3.05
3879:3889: 2.68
